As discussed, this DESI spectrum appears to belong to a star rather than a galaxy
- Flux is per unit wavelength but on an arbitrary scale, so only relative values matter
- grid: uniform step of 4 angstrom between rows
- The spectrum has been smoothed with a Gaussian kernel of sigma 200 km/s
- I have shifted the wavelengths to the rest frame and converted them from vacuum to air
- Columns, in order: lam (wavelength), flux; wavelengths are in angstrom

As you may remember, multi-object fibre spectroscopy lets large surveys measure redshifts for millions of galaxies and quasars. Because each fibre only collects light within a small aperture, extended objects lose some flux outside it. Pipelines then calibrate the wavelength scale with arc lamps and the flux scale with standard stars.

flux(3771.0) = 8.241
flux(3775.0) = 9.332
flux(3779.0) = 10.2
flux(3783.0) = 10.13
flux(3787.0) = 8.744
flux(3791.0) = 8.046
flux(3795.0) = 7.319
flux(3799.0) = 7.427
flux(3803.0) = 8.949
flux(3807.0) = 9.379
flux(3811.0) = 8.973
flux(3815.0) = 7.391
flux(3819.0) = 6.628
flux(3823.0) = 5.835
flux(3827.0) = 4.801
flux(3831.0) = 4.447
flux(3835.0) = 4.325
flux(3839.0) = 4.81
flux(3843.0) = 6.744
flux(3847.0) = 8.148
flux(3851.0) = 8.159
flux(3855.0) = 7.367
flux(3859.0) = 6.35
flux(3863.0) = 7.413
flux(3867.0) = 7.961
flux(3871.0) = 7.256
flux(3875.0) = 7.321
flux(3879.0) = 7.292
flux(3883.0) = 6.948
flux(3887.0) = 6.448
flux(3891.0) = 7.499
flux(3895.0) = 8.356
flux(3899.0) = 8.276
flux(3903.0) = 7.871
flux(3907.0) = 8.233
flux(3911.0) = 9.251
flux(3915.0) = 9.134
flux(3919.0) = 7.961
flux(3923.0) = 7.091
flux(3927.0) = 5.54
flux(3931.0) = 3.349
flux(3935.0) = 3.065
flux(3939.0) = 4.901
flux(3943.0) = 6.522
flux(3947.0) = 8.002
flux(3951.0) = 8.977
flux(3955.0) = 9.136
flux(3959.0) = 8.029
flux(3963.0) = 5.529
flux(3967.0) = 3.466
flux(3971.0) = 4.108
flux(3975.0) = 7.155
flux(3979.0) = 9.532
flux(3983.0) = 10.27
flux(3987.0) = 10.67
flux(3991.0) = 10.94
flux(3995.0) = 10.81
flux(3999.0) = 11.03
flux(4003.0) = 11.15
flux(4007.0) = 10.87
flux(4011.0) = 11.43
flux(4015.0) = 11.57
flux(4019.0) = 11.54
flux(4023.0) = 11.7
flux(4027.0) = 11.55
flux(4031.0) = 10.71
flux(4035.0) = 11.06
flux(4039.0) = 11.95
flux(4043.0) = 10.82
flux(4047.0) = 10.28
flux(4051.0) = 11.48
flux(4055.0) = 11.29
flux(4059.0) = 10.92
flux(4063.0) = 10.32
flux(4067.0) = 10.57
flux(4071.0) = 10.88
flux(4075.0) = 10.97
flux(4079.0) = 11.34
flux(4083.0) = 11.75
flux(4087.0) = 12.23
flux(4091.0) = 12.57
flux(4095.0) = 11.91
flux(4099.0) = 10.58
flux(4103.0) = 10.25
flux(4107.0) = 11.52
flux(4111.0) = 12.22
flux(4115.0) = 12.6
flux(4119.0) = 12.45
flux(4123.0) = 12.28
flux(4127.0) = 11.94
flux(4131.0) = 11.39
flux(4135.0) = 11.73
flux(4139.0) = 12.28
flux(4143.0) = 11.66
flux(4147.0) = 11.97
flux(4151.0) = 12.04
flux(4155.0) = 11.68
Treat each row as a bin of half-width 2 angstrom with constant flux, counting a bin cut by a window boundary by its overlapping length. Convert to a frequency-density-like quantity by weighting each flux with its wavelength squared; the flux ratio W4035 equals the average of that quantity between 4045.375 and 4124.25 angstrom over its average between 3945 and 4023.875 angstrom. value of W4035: 1.29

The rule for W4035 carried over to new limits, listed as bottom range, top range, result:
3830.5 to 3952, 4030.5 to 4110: 1.76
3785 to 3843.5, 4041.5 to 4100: 1.85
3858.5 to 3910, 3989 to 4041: 1.59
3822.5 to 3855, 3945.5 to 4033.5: 1.71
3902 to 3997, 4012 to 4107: 1.59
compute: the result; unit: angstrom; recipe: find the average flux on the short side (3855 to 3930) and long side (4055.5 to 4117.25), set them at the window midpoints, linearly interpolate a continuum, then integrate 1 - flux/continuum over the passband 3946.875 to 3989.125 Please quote 6.1 angstrom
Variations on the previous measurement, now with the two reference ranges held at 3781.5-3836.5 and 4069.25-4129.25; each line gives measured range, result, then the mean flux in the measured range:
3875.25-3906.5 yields 3.68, 7.55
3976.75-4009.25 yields -1.73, 10.6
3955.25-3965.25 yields 2.59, 7.11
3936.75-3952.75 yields 4.05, 7.01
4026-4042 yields -0.83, 11.3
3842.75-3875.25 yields 2.47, 7.45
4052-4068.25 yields 0.41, 10.8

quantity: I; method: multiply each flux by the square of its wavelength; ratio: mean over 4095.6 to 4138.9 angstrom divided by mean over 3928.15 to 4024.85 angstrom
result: 1.48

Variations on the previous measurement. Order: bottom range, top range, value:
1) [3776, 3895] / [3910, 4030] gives 1.24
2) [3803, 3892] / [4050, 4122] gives 1.86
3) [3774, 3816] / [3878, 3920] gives 0.96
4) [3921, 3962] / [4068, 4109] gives 1.90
